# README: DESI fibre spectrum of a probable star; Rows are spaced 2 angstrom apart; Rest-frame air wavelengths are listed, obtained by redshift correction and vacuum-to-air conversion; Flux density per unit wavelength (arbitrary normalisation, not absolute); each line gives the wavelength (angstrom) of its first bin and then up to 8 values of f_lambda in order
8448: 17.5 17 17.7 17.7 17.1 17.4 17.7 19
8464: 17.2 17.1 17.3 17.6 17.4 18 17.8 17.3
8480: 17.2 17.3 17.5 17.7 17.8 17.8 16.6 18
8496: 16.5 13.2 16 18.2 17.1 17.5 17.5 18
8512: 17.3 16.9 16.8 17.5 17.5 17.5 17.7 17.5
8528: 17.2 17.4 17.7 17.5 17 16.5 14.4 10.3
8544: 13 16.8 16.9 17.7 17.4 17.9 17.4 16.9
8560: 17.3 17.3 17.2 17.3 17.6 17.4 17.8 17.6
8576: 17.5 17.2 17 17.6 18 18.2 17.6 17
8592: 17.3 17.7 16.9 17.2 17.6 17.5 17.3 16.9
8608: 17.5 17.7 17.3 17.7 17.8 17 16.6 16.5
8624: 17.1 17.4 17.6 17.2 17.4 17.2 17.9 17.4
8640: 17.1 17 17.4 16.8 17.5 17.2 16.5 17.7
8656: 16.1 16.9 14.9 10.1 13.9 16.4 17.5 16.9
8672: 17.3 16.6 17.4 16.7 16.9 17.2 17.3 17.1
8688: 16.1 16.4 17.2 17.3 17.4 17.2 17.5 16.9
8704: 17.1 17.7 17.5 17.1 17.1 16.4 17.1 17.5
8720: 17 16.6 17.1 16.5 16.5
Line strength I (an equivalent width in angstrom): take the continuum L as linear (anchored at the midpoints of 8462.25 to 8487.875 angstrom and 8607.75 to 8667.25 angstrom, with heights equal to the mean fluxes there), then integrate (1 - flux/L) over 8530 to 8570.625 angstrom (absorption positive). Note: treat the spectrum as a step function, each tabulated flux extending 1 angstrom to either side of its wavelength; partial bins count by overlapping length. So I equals 1.3 angstrom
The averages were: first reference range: 17.5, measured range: 16.6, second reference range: 16.8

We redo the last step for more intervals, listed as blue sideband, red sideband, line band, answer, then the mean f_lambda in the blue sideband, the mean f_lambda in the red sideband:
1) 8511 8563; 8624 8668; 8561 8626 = -2.8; 16.7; 16.6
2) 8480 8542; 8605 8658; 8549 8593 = -0.9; 17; 17.2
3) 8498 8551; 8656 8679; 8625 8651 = -2.1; 16.7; 15.9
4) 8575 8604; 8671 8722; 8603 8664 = 1.6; 17.4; 17.1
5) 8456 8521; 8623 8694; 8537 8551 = 1.7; 17.3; 16.7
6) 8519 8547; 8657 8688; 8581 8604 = -1.8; 16.3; 16.2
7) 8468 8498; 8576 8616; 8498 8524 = 0.3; 17.3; 17.4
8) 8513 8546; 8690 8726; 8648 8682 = 1.4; 16.4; 17.1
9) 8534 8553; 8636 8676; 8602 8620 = -1.4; 15.7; 16.4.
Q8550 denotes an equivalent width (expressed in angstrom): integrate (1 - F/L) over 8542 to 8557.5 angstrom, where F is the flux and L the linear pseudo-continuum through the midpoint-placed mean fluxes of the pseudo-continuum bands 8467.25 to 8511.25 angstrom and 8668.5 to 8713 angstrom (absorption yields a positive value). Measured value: 0.8 angstrom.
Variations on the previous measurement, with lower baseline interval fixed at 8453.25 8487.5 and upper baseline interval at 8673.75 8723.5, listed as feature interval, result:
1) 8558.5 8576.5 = -0.09 angstrom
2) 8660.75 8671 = 1.30 angstrom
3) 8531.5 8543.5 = 1.40 angstrom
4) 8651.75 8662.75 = 1.12 angstrom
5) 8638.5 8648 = 0.02 angstrom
